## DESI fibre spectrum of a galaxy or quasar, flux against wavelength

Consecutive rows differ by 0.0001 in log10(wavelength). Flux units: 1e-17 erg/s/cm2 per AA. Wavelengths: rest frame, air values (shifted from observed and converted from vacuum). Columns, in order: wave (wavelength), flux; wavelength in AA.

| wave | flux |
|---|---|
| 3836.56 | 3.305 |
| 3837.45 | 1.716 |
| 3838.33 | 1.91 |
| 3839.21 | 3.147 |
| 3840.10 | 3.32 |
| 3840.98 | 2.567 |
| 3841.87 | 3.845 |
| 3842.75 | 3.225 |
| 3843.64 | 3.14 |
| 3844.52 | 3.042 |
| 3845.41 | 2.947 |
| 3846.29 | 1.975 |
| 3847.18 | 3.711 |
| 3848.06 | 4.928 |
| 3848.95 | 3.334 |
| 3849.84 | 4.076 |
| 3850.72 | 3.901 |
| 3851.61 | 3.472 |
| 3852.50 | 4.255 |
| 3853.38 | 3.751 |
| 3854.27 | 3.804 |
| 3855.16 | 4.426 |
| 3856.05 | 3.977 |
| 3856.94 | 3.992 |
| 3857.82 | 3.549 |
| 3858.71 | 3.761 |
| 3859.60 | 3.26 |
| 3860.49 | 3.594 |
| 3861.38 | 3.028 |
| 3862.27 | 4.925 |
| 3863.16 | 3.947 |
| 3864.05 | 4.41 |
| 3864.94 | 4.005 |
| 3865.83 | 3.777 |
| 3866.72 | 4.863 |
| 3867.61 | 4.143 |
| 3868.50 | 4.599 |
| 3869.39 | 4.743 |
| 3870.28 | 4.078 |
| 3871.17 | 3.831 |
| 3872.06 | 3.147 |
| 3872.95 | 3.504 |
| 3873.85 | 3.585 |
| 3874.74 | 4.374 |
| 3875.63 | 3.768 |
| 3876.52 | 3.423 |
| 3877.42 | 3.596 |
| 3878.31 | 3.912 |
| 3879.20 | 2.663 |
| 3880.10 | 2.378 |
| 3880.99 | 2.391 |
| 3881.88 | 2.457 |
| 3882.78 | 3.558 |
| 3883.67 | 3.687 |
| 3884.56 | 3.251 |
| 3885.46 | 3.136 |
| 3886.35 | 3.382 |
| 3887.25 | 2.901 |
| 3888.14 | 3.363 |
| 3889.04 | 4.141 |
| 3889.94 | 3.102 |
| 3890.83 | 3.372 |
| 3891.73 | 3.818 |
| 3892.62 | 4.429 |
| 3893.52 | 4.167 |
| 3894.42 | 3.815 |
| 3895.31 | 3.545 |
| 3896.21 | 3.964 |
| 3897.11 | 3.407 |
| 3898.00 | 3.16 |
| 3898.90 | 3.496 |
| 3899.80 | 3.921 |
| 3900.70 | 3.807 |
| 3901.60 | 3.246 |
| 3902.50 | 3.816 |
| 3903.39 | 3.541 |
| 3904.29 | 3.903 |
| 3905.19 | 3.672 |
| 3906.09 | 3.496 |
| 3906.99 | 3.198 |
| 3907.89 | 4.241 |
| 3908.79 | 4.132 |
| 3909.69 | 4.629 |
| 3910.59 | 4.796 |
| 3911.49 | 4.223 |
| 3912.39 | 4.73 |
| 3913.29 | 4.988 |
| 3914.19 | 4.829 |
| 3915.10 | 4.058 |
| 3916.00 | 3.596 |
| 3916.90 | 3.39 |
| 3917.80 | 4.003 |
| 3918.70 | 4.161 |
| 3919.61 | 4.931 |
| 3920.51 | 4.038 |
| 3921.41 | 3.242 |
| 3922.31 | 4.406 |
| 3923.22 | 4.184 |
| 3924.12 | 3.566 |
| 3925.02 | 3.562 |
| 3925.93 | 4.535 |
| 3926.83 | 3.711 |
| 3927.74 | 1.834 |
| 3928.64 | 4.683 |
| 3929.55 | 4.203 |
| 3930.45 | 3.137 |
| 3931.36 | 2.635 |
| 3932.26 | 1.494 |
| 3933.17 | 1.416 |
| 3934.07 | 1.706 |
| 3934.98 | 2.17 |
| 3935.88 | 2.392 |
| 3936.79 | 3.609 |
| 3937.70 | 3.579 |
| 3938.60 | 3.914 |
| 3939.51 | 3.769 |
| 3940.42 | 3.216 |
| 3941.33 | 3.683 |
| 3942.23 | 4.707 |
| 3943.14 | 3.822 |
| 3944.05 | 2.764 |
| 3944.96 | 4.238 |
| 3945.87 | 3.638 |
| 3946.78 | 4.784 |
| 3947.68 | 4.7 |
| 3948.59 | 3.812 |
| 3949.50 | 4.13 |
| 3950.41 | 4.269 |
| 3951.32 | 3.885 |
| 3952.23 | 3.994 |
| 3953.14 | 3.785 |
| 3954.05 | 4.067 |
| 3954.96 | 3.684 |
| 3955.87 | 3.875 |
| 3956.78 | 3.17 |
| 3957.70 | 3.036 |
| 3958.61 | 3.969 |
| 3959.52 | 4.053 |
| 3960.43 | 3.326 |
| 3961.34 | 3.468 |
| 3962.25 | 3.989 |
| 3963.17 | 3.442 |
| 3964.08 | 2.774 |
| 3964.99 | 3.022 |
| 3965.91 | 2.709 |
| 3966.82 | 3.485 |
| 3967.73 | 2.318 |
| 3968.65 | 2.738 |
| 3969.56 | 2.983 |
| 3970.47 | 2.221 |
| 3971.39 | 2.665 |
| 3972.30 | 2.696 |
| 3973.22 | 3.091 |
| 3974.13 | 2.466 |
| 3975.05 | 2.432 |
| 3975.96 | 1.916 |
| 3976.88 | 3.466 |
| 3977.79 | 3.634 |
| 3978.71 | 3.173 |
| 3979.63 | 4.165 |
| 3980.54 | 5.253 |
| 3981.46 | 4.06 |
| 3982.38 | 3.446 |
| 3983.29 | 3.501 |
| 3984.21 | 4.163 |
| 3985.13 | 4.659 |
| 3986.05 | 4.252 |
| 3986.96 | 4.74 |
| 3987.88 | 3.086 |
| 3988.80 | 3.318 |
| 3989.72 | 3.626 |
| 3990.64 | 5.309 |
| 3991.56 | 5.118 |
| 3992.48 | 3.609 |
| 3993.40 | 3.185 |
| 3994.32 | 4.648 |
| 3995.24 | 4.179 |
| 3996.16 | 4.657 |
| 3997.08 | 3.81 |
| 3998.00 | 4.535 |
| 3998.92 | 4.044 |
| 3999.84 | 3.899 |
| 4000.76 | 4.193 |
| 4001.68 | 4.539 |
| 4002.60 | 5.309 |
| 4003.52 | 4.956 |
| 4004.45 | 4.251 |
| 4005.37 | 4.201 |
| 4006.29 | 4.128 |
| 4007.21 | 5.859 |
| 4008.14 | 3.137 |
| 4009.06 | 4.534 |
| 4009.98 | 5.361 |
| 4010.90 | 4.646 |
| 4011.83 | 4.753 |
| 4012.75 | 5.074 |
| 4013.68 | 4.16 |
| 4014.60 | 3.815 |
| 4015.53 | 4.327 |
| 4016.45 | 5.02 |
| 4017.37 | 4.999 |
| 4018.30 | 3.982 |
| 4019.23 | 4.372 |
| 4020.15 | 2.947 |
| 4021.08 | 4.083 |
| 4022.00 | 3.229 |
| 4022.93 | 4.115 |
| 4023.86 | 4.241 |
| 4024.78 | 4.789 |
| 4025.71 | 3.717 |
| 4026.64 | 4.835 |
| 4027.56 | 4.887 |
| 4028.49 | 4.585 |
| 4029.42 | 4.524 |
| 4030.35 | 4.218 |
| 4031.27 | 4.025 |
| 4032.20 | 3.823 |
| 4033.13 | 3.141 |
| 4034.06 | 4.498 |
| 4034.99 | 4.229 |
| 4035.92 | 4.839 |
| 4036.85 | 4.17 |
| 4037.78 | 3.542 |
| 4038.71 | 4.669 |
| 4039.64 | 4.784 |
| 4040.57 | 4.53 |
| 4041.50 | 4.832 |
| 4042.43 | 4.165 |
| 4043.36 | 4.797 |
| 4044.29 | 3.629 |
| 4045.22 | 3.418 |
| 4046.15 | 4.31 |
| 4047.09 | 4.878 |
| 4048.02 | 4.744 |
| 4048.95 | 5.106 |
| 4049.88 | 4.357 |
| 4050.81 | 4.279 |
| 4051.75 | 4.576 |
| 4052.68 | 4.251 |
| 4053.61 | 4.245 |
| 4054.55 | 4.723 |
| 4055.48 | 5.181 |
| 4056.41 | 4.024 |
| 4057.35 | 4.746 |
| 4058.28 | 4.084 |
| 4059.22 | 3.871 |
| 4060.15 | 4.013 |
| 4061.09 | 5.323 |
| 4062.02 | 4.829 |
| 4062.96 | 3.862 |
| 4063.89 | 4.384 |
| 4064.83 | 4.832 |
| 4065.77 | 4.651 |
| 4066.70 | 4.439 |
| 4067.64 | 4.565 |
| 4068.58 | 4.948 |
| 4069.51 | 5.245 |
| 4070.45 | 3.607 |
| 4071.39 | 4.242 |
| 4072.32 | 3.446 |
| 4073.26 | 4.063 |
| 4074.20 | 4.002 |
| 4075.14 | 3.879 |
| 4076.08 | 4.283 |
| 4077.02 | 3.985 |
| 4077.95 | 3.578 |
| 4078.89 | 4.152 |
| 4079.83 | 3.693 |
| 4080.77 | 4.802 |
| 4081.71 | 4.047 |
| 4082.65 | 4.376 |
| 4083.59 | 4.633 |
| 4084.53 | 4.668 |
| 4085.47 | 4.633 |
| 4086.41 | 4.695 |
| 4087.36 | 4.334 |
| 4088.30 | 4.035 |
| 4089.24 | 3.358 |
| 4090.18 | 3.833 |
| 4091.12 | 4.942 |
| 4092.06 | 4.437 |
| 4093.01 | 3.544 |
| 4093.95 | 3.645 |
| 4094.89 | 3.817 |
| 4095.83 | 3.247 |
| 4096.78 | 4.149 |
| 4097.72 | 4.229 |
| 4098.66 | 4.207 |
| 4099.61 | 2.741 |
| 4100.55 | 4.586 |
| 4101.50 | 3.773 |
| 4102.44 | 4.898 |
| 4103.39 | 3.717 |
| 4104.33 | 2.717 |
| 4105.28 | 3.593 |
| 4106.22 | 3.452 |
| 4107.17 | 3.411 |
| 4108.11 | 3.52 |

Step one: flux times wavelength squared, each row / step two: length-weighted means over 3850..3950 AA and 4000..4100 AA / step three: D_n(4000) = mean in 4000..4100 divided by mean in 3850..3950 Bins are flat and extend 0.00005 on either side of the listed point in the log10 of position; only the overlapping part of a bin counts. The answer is 1.25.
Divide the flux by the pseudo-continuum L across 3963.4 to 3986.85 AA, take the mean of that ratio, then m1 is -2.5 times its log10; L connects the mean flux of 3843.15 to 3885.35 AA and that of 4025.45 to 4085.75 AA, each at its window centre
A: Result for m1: 0.23 mag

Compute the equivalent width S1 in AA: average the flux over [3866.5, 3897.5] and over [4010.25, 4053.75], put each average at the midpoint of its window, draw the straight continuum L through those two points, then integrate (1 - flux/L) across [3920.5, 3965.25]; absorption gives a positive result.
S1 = 4.1 AA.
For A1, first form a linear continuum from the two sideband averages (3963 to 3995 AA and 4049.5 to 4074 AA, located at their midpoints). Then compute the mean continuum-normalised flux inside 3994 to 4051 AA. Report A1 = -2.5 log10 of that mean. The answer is -0.106 mag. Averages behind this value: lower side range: 3.47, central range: 4.36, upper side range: 4.41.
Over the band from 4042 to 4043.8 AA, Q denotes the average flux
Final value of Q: 4.49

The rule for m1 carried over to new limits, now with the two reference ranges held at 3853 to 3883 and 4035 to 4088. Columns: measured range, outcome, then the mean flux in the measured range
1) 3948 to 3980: 0.22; 3.31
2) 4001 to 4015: -0.09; 4.58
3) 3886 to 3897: 0.05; 3.66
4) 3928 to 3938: 0.38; 2.79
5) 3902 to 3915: -0.07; 4.15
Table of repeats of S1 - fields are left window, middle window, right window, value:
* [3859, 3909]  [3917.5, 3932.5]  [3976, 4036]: 0.6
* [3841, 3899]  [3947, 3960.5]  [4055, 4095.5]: 0.1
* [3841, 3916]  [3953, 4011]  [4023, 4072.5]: 5.1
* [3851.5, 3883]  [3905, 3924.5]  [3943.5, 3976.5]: -3.1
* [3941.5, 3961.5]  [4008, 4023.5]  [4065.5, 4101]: -1.1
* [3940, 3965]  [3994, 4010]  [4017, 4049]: -1.4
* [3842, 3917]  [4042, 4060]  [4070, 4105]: -1.9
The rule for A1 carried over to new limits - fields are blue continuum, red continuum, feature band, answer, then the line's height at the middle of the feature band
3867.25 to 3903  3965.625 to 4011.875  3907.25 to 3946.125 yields 0.00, 3.69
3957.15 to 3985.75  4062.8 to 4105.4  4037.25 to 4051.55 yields -0.15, 3.84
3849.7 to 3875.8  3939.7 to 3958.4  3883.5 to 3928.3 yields 0.03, 3.91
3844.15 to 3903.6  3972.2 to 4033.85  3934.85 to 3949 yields 0.05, 3.9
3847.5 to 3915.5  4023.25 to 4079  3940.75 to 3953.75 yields 0.00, 4.01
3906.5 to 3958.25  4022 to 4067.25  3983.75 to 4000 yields -0.02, 4.08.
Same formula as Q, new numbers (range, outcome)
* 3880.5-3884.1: 3.02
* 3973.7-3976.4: 2.27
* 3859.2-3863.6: 3.75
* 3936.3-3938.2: 3.58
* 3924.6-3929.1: 3.66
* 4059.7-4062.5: 4.72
